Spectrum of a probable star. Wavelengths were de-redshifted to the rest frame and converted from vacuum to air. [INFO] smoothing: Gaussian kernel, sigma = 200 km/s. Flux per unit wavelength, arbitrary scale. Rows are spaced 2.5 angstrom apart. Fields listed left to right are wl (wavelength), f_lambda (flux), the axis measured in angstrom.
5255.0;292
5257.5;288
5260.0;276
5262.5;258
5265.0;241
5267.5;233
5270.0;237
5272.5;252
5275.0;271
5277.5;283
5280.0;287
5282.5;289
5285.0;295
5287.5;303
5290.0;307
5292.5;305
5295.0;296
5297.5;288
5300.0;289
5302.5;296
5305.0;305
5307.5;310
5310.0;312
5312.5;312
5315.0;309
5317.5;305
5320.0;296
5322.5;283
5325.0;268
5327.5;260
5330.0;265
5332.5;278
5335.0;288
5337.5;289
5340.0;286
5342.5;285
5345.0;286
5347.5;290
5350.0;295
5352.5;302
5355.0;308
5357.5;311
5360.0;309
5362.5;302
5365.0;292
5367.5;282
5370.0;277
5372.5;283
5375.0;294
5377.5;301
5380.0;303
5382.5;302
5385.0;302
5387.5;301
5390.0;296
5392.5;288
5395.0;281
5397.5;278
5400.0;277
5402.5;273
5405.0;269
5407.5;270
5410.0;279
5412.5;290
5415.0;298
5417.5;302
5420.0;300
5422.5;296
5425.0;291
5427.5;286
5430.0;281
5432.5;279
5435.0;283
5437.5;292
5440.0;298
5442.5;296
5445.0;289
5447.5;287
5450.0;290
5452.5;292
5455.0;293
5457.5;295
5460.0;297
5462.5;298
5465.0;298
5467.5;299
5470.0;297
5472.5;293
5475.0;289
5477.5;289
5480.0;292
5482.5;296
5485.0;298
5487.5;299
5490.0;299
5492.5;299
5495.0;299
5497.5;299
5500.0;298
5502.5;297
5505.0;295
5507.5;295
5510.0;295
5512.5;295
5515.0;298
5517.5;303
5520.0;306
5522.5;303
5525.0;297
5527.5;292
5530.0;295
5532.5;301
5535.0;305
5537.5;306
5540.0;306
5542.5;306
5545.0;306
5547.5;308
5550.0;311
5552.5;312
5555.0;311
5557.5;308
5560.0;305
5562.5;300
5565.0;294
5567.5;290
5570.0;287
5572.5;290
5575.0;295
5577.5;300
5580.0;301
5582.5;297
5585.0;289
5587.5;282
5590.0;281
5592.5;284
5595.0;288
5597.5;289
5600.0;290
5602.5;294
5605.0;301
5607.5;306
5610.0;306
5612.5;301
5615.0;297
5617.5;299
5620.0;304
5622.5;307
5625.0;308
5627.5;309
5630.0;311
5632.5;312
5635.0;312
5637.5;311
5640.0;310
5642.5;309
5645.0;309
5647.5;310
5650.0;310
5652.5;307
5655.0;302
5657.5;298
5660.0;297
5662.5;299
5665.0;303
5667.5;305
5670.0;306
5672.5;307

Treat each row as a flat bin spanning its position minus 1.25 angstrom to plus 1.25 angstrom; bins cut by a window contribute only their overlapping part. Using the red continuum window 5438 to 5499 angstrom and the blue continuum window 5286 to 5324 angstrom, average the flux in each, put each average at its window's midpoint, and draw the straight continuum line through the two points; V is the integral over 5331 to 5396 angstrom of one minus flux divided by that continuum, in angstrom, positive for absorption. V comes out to 1.15 angstrom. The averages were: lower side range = 301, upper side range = 295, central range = 293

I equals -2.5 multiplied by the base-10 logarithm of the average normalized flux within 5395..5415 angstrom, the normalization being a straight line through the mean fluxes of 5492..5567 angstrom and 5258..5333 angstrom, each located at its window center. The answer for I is 0.05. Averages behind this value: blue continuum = 284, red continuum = 301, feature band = 278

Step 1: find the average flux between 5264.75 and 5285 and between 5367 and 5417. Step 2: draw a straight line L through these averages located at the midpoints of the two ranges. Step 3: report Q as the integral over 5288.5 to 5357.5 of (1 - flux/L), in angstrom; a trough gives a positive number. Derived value -4.9 angstrom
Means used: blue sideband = 265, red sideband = 288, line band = 293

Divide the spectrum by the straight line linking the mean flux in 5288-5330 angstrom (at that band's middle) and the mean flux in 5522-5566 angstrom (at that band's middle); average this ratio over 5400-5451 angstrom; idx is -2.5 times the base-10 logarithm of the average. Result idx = 0.05 mag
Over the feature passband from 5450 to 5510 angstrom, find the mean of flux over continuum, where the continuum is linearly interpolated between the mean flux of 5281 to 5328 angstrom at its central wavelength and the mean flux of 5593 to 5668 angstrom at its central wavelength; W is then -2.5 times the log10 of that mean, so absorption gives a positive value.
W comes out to 0.02 mag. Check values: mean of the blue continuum 297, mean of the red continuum 303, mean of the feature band 296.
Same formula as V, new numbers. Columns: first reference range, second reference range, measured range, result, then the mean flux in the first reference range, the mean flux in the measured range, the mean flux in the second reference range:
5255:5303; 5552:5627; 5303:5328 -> -1.44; 279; 297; 297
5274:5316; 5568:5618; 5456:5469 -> -0.08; 298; 297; 294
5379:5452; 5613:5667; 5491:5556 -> -0.96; 289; 301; 306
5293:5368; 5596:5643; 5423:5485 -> 1.26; 293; 292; 304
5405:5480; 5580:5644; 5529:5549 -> -0.56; 291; 304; 300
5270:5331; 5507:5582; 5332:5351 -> 0.29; 290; 287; 301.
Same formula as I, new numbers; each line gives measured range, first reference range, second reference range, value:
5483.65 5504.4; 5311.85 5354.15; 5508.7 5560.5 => 0.01 mag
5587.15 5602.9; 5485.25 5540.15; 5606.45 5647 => 0.07 mag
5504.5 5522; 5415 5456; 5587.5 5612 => -0.02 mag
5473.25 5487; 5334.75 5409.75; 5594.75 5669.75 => 0.01 mag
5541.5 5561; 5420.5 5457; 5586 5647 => -0.04 mag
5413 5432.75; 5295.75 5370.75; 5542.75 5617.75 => 0.01 mag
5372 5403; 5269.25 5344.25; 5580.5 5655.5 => 0.00 mag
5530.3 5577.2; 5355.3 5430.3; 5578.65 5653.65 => -0.01 mag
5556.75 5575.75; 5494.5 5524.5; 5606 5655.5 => 0.02 mag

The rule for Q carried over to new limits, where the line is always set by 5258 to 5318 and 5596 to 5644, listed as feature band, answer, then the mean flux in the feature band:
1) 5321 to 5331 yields 0.6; 270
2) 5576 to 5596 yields 0.8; 290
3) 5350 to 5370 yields -0.7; 299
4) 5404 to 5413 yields 0.5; 276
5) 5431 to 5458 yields 0.4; 290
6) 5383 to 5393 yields -0.2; 298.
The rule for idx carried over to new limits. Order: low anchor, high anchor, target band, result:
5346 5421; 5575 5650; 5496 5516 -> 0.00 mag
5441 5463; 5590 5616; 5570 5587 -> 0.00 mag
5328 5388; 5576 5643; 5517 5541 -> -0.01 mag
